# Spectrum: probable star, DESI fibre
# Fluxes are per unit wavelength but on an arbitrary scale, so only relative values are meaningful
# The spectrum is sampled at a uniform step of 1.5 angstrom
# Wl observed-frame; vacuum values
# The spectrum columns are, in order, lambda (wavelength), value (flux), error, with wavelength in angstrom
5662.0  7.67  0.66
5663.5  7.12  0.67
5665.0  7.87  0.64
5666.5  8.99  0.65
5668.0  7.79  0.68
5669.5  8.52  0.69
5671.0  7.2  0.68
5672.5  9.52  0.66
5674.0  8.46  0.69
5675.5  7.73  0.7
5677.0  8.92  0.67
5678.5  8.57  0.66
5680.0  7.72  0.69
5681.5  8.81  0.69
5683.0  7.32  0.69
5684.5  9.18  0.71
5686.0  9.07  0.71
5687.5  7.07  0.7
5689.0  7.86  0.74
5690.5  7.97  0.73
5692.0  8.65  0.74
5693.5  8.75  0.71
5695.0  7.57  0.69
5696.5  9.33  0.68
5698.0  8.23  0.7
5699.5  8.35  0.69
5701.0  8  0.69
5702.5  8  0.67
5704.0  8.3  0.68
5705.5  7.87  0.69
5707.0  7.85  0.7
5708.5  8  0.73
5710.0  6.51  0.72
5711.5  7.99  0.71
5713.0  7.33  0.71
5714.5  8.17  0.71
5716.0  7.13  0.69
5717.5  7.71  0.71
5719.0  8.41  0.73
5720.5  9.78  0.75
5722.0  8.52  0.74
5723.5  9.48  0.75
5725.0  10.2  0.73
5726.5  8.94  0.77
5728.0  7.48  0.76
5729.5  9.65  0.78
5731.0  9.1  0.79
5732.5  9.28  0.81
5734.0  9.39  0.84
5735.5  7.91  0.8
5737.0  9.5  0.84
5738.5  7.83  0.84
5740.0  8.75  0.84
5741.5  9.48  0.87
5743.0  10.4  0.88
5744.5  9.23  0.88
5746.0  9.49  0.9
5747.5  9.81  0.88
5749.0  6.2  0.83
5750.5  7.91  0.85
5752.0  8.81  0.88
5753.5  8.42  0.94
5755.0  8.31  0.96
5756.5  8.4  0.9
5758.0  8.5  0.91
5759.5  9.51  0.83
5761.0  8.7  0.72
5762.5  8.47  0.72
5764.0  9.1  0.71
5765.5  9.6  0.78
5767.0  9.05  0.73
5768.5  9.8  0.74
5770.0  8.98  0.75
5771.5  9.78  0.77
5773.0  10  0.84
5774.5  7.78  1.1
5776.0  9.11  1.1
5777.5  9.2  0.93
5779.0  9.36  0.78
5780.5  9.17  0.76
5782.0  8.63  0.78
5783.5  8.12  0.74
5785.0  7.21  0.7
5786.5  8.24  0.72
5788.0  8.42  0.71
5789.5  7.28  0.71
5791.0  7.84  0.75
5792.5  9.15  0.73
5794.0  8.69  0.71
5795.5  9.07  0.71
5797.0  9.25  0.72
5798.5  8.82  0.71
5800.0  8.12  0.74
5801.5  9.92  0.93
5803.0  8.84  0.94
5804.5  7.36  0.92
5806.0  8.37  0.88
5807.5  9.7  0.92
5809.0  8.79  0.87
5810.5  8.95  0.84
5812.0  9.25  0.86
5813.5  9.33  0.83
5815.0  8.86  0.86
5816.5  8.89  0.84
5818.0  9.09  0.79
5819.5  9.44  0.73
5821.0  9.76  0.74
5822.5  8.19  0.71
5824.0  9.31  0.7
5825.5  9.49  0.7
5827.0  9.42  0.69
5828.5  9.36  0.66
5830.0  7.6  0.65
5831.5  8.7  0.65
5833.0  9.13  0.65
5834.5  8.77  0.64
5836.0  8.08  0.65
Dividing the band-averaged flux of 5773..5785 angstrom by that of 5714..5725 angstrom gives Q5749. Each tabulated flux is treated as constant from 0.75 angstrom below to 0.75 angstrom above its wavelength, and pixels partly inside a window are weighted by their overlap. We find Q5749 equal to 1.02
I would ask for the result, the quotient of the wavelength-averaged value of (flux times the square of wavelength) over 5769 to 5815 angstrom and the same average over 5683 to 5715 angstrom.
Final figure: 1.1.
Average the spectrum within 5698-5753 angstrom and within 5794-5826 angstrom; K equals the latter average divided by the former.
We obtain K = 1.05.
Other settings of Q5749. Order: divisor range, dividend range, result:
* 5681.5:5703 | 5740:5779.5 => 1.09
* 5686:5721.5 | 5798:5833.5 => 1.11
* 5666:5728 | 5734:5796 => 1.06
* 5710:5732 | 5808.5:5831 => 1.06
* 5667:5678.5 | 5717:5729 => 1.06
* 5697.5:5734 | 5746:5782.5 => 1.06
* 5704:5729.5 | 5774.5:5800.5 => 1.04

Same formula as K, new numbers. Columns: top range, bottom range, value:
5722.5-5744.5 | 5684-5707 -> 1.10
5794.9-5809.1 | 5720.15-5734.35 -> 0.96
